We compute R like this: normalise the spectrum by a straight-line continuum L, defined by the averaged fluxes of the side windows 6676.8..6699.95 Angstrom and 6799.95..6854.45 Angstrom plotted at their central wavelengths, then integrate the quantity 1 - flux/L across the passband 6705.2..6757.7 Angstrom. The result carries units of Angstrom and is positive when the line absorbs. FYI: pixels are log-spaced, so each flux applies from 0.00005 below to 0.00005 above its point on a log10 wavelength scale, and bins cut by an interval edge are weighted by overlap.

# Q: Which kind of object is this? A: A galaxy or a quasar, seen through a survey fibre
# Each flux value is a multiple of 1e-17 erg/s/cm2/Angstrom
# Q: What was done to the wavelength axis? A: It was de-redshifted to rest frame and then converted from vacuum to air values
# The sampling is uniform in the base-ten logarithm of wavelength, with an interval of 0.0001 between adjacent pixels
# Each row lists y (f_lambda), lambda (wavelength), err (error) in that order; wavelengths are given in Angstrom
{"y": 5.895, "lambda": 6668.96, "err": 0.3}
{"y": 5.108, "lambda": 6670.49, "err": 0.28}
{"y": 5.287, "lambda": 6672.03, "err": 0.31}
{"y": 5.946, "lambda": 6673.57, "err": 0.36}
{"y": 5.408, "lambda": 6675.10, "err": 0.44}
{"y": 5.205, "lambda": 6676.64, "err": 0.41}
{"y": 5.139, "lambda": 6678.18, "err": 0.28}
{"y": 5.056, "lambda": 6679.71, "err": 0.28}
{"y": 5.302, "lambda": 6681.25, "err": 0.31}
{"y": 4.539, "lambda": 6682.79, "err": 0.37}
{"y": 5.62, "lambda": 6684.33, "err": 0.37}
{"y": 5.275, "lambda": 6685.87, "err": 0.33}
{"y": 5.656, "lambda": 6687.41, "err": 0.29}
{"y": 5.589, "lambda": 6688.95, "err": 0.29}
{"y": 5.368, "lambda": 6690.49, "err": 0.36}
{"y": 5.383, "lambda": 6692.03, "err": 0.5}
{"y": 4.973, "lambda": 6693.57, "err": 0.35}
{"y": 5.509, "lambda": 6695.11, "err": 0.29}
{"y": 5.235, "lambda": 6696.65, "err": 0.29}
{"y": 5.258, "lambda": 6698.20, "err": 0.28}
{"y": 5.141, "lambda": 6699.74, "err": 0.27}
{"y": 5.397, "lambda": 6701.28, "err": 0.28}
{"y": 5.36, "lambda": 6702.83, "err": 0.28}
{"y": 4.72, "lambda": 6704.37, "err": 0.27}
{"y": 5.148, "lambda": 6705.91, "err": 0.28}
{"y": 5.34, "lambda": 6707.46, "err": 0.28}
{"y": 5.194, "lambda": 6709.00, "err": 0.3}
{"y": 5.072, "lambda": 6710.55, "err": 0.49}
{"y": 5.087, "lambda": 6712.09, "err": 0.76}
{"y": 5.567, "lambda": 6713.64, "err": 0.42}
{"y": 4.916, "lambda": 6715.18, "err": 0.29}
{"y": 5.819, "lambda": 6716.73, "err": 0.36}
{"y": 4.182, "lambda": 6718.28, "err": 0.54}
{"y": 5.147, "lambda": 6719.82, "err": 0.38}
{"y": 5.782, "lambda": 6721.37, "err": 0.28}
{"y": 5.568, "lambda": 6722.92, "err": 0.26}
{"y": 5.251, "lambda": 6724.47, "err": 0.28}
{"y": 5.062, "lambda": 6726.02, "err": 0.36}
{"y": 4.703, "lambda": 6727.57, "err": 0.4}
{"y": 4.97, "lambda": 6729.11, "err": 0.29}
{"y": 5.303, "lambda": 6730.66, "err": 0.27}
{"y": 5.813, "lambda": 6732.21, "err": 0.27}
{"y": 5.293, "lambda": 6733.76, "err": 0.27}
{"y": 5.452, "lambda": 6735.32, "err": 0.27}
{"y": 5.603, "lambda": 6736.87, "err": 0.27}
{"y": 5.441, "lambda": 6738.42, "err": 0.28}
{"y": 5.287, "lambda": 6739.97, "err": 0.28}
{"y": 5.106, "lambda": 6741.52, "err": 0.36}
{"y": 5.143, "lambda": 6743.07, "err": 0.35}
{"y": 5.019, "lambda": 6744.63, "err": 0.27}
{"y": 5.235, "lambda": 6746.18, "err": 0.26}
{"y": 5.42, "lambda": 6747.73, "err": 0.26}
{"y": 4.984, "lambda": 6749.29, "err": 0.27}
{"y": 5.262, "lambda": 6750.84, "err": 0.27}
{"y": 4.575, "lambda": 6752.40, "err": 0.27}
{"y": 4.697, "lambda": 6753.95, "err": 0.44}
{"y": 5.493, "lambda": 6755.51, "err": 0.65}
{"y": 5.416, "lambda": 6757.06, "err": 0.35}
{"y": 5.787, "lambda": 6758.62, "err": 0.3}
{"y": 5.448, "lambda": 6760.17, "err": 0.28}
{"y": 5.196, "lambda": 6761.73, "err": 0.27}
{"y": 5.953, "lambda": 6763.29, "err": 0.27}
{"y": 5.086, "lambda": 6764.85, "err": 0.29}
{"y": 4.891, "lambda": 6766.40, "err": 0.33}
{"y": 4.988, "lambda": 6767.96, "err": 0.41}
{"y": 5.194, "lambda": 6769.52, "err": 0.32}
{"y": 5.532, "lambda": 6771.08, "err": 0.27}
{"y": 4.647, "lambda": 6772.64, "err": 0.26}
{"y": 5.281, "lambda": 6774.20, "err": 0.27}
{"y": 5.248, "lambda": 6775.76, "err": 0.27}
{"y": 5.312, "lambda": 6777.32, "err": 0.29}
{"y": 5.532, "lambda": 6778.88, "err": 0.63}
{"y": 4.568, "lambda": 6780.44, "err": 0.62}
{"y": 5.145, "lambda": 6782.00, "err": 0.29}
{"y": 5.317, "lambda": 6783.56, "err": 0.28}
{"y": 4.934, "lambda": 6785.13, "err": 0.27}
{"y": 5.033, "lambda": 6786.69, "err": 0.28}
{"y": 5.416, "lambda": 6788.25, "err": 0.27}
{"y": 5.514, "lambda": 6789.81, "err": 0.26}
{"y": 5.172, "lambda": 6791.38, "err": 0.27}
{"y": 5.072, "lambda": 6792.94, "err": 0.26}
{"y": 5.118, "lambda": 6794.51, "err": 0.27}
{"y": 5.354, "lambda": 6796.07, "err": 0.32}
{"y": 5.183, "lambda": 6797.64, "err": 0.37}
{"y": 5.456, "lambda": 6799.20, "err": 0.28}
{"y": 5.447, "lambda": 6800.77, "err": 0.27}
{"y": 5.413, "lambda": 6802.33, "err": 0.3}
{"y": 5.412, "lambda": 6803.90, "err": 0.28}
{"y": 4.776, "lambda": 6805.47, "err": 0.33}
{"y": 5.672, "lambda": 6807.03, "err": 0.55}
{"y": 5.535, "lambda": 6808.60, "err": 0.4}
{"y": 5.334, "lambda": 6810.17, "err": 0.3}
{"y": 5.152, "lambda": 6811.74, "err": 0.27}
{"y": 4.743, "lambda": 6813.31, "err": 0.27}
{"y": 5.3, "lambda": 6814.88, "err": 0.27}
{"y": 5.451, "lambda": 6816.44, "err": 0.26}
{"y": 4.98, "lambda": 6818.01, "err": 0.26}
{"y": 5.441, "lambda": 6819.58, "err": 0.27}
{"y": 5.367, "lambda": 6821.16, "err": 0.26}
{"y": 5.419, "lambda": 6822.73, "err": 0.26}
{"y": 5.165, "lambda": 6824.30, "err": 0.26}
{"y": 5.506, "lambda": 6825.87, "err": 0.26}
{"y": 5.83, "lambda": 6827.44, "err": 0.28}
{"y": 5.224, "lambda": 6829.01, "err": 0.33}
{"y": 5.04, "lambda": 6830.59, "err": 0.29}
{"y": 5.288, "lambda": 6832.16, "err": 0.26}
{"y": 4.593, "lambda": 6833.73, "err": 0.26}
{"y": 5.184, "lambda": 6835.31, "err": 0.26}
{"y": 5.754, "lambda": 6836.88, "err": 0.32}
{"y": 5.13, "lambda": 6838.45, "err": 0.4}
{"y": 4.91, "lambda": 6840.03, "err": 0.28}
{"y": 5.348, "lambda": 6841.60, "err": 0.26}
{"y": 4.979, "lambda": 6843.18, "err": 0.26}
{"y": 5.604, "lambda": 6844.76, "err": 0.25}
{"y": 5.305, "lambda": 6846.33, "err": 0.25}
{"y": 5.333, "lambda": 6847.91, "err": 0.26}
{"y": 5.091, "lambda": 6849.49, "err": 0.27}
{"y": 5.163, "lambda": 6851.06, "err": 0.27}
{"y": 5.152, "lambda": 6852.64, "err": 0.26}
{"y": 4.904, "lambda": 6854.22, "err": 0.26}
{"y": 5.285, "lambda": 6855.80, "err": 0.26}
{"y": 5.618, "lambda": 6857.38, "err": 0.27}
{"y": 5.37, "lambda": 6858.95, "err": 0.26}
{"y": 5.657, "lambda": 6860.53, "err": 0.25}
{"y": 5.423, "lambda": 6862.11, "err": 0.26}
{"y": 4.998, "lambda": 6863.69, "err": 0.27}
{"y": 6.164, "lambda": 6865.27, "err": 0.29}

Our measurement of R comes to 0.5 Angstrom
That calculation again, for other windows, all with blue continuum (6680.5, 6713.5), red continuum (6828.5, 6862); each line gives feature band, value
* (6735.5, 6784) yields 0.2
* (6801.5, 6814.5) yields 0.0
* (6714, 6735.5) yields 0.1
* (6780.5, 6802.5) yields 0.1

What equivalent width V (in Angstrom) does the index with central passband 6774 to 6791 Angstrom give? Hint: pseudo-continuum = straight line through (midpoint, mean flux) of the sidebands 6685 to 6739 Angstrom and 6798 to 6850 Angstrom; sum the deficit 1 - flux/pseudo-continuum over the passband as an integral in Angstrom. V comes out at 0.2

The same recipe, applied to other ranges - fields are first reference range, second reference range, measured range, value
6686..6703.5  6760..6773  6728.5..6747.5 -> -0.1 Angstrom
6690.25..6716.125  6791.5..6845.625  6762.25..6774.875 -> 0.1 Angstrom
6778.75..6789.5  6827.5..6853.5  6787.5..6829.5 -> -1.2 Angstrom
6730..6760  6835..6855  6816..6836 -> -0.1 Angstrom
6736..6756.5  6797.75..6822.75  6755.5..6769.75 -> -0.4 Angstrom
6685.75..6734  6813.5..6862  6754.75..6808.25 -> 0.0 Angstrom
